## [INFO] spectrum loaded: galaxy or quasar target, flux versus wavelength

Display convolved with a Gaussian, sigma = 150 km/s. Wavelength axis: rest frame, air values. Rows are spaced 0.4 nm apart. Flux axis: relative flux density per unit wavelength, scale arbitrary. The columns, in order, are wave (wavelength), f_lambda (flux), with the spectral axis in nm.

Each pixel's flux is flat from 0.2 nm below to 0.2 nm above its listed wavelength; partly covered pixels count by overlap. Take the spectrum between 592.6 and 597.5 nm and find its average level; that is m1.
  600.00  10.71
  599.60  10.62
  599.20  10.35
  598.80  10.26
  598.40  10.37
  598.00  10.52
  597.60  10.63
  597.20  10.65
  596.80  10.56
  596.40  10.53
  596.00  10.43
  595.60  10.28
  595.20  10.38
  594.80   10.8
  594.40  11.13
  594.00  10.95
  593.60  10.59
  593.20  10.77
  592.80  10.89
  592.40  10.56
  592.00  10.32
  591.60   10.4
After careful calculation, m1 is 10.7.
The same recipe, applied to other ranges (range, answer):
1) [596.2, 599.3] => 10.5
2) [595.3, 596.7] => 10.4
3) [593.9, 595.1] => 10.9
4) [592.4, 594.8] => 10.8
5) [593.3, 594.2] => 10.8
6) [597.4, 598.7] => 10.5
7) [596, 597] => 10.5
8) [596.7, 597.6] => 10.6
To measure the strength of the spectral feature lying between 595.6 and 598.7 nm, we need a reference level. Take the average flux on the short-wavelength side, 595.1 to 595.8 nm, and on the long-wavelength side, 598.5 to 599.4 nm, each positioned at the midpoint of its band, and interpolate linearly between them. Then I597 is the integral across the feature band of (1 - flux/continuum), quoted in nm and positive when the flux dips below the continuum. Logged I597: -0.056 nm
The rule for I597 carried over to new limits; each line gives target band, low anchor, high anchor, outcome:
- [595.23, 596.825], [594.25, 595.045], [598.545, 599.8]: 0.05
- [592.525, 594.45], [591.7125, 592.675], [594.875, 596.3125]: -0.07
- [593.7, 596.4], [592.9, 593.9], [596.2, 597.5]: 0.00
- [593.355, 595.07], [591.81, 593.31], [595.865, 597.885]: -0.04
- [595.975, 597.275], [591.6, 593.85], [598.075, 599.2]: -0.01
